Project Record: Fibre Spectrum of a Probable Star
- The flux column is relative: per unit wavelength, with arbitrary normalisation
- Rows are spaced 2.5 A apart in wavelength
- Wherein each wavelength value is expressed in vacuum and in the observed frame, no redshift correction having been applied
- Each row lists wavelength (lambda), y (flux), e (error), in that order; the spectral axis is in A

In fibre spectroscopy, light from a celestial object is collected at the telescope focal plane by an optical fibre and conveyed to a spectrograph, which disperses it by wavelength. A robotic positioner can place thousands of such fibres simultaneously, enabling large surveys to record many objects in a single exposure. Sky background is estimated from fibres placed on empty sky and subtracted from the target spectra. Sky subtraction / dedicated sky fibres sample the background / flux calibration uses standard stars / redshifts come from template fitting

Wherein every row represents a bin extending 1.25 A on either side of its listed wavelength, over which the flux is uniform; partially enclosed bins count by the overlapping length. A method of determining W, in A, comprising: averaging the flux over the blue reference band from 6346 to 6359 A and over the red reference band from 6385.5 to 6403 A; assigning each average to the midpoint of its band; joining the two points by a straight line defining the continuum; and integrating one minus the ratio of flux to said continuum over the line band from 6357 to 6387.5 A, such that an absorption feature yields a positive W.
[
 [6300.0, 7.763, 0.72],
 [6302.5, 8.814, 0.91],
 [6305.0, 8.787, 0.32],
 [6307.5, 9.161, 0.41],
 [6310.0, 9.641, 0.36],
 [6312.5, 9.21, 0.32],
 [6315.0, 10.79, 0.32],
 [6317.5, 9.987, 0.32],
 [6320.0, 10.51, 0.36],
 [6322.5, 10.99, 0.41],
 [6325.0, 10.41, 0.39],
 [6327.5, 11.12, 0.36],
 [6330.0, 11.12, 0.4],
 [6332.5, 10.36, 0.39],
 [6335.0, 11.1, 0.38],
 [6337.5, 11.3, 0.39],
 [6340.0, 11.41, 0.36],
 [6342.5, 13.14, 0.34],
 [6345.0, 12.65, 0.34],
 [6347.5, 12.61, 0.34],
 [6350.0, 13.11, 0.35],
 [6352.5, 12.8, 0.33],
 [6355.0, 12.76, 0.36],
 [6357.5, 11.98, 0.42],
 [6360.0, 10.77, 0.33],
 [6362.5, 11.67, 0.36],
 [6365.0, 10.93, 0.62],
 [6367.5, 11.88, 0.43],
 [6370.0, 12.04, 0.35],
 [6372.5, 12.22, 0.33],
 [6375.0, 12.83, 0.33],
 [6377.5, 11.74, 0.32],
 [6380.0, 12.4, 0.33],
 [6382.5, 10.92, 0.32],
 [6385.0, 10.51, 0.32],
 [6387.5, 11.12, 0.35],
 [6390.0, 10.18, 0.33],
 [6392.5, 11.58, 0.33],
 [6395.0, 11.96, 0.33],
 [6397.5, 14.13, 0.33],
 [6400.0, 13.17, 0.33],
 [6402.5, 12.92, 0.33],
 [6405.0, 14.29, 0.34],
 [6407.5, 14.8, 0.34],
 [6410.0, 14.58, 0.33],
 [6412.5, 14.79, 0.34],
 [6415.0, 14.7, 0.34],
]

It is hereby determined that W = 1.8 A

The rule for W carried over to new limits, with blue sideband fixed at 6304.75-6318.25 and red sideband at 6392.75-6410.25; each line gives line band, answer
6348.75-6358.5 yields -1.0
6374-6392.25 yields 1.9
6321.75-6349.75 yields -2.2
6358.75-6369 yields 0.5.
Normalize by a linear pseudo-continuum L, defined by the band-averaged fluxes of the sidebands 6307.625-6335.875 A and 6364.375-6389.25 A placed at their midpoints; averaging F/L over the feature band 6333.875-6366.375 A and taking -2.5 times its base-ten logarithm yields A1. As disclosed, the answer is -0.09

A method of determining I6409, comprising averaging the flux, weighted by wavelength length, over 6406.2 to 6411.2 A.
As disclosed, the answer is 14.7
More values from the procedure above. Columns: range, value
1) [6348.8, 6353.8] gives 13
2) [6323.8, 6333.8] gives 10.8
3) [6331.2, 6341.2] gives 11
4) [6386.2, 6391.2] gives 10.7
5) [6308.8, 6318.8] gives 9.91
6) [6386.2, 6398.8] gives 11.8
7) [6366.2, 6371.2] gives 11.9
